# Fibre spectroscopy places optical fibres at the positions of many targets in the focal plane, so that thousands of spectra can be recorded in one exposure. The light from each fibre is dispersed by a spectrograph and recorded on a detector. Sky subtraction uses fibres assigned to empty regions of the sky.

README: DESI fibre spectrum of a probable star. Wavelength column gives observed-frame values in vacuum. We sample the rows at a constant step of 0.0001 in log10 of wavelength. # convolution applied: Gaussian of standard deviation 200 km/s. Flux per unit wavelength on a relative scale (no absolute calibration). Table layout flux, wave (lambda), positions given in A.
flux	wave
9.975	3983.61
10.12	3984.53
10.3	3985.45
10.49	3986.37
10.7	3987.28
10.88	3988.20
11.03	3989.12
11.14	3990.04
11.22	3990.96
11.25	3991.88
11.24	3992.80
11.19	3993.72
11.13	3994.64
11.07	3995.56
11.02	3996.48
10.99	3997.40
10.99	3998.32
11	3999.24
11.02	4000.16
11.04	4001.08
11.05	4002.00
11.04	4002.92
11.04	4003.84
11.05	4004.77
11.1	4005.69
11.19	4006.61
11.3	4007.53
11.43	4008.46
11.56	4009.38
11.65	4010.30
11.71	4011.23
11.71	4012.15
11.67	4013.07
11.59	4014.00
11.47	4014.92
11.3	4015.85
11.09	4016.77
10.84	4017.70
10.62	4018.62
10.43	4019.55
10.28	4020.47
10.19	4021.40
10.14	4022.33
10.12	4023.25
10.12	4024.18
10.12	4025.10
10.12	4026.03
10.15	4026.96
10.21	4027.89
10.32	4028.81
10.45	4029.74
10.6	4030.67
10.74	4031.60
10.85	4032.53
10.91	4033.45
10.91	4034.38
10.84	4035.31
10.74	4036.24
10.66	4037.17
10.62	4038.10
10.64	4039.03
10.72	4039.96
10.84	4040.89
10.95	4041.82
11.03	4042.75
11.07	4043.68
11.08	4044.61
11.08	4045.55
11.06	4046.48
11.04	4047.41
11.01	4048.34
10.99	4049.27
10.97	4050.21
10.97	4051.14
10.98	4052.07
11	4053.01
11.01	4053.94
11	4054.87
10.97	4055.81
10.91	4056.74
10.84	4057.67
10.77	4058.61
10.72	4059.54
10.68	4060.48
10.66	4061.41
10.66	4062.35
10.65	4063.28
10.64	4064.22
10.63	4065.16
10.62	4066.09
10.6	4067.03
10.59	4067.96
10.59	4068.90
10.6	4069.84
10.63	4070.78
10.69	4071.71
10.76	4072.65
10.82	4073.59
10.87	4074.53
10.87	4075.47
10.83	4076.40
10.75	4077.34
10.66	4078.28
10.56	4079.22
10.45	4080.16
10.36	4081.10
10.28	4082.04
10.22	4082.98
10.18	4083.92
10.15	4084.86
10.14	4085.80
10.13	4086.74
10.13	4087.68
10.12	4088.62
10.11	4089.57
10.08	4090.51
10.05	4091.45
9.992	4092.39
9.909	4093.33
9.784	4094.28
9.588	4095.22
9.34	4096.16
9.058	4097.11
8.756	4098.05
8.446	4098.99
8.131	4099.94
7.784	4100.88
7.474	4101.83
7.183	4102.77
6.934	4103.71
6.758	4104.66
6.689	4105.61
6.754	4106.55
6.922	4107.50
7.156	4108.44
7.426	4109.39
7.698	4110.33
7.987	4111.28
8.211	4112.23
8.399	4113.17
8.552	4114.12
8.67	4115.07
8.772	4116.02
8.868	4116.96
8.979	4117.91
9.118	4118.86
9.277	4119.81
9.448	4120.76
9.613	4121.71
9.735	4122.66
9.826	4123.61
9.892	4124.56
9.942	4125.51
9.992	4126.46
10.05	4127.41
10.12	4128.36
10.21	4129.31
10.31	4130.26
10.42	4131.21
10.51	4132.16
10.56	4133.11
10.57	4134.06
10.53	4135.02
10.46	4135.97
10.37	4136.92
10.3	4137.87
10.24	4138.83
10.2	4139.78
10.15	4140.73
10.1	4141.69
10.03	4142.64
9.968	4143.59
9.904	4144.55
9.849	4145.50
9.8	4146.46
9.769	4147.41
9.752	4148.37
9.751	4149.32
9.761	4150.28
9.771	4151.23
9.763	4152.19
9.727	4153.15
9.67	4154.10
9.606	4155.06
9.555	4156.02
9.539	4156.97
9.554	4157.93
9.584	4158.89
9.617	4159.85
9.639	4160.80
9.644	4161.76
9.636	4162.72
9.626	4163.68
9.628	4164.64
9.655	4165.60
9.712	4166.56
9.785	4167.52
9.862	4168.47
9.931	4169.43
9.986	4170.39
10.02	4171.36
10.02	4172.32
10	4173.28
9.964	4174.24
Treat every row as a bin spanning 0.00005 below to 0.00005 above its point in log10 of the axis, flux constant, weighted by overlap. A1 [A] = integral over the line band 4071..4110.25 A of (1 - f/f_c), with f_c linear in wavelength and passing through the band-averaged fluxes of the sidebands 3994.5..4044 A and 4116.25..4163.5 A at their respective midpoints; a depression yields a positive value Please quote 3.64 A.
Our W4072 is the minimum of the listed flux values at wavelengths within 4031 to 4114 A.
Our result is 6.689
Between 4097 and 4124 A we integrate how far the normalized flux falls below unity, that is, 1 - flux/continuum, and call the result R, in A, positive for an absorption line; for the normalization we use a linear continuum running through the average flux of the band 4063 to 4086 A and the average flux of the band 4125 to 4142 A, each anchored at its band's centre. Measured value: 5.7 A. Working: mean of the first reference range 10.6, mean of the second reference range 10.3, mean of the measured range 8.21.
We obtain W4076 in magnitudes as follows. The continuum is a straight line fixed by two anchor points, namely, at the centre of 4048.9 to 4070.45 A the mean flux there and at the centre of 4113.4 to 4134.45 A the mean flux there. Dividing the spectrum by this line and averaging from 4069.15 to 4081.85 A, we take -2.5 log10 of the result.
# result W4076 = -0.02 mag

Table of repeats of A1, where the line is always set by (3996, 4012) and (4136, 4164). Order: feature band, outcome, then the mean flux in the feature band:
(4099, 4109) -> 2.9 A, 7.24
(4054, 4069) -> -0.1 A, 10.7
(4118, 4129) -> 0.4 A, 9.7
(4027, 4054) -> 0.1 A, 10.8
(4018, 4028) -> 0.7 A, 10.2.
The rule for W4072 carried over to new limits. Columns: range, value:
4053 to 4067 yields 10.62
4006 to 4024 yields 10.12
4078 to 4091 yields 10.08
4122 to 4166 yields 9.539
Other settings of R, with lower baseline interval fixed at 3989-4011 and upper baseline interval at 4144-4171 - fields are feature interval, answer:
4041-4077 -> -0.74 A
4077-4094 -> 0.24 A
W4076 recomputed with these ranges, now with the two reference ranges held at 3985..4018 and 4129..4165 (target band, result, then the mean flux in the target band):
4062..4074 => 0.00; 10.7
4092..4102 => 0.16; 8.96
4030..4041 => 0.01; 10.7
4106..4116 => 0.29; 7.82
